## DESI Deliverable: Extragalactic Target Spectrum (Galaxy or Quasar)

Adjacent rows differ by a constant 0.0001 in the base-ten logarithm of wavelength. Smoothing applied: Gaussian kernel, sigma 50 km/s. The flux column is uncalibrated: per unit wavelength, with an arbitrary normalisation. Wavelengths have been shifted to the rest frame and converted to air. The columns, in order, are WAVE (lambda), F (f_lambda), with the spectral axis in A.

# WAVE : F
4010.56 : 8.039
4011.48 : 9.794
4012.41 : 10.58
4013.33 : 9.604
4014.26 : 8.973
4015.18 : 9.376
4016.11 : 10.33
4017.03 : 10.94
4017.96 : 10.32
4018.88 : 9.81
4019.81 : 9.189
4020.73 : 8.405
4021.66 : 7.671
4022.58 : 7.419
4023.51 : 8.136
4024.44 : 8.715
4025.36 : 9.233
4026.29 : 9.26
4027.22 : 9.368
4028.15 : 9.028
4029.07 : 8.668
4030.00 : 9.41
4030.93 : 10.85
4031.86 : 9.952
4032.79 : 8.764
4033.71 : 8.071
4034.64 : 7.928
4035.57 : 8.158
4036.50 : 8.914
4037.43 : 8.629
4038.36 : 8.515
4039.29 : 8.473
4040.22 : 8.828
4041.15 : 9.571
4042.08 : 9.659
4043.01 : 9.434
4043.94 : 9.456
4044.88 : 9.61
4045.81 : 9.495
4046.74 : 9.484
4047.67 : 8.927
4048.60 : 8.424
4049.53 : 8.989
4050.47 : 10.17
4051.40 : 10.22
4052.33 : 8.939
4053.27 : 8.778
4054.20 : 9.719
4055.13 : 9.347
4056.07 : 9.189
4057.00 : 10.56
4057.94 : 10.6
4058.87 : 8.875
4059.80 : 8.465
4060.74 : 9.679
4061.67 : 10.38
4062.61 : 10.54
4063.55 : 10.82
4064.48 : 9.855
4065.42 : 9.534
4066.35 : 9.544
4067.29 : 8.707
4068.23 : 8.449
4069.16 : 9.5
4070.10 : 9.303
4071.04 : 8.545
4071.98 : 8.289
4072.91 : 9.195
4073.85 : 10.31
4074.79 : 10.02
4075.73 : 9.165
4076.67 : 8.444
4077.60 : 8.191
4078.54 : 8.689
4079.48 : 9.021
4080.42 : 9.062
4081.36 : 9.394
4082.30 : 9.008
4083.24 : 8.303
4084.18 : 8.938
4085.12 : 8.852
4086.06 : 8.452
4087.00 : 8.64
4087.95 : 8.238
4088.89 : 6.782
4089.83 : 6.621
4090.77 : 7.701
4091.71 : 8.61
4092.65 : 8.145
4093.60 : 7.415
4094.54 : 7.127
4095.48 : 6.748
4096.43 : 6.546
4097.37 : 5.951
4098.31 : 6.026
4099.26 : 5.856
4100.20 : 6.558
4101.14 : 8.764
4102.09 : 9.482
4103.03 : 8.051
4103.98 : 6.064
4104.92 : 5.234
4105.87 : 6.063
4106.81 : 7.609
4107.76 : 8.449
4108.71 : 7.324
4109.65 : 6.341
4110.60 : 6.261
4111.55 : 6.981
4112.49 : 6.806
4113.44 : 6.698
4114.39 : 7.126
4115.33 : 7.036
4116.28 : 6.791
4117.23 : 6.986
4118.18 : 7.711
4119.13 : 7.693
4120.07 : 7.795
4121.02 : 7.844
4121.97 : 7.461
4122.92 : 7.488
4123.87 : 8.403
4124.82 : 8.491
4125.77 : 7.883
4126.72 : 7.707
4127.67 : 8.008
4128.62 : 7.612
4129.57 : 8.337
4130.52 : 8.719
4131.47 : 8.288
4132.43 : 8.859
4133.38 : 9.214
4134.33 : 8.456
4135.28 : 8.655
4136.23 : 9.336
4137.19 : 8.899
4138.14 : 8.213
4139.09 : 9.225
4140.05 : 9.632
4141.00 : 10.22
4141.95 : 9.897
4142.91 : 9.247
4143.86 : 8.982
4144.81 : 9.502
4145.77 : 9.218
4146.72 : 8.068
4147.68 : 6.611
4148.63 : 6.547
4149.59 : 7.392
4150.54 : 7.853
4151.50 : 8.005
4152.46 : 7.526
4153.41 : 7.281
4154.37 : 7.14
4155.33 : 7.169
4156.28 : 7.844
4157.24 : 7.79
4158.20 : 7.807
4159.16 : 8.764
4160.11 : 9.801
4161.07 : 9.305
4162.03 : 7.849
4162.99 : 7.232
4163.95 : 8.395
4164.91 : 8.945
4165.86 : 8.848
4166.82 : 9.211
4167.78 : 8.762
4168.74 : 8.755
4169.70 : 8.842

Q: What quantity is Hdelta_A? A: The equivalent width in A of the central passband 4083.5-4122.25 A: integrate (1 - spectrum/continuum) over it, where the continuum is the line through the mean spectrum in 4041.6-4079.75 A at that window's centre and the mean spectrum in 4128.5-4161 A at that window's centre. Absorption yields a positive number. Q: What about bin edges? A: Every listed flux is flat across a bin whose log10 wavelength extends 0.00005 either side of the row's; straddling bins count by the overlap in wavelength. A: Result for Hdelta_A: 6.9 A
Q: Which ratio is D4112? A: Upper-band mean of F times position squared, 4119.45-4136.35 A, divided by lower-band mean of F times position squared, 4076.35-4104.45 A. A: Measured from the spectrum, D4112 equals 1.07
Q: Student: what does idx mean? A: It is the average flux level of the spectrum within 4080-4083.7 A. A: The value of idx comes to 8.94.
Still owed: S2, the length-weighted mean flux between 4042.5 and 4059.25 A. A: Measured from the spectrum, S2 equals 9.46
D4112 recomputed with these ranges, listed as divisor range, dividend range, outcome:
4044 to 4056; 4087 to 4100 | 0.78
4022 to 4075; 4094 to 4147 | 0.88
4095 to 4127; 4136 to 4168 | 1.20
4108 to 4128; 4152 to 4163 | 1.10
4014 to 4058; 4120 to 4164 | 0.95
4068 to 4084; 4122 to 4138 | 0.95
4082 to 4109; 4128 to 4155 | 1.15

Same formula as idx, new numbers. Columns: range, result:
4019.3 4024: 8.17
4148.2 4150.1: 7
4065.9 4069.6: 9.04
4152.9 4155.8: 7.2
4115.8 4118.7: 7.15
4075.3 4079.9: 8.71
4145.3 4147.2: 8.65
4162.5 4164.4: 7.79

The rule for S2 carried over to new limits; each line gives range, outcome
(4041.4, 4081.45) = 9.37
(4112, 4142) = 8.15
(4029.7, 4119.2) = 8.46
